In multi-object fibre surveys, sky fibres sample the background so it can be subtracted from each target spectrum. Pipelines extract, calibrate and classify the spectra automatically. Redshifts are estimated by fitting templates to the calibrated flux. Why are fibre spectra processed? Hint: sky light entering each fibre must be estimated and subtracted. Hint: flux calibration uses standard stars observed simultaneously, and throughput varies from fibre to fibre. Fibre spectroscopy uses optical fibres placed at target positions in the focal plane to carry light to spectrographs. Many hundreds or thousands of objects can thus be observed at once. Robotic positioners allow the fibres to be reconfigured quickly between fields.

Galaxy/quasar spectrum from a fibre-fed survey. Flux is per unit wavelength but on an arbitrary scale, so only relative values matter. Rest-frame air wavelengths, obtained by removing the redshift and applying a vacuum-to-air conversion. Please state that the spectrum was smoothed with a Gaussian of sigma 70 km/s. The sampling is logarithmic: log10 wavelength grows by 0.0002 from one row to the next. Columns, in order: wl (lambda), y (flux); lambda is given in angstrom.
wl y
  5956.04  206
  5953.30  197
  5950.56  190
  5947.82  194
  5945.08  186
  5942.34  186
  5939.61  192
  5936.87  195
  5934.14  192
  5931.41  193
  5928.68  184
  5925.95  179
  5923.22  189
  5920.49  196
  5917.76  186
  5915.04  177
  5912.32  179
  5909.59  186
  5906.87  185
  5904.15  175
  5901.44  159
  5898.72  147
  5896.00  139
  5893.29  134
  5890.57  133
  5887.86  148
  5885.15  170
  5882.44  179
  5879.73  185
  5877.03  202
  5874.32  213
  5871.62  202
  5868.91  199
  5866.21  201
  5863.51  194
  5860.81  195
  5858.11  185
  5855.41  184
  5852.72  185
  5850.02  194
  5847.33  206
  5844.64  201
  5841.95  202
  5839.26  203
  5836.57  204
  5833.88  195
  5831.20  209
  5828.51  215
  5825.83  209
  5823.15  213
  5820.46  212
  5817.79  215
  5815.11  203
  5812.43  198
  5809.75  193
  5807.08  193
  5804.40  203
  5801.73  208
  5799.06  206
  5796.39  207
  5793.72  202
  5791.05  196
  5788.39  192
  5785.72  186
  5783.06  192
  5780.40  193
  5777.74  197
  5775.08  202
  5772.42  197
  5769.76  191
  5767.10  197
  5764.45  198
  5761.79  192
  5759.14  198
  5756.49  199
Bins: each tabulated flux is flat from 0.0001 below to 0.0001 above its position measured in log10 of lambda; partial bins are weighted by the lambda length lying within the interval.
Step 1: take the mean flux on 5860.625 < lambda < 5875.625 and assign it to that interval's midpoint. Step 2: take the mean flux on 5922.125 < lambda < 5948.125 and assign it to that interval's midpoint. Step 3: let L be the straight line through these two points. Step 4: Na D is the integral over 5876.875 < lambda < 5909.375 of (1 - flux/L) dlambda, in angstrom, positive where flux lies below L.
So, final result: 5.6 angstrom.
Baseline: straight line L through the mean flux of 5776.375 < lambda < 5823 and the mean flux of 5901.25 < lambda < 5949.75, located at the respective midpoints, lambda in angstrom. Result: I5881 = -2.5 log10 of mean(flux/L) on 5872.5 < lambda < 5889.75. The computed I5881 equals 0.05 mag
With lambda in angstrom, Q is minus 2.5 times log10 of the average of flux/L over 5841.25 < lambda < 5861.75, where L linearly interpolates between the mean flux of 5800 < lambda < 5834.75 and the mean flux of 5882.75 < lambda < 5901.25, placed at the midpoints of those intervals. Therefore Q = -0.09 mag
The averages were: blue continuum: 205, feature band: 194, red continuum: 148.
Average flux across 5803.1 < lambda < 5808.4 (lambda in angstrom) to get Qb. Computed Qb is 198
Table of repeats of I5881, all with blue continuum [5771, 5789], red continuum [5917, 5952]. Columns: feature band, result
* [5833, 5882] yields -0.03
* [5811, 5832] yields -0.09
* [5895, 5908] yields 0.18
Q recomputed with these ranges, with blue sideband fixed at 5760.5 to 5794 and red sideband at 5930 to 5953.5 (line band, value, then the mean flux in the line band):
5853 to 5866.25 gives 0.02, 190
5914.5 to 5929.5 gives 0.04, 186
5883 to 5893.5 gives 0.27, 150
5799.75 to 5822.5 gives -0.05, 203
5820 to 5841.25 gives -0.07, 207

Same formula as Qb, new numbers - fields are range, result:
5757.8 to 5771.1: 195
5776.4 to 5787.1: 192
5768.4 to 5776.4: 196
